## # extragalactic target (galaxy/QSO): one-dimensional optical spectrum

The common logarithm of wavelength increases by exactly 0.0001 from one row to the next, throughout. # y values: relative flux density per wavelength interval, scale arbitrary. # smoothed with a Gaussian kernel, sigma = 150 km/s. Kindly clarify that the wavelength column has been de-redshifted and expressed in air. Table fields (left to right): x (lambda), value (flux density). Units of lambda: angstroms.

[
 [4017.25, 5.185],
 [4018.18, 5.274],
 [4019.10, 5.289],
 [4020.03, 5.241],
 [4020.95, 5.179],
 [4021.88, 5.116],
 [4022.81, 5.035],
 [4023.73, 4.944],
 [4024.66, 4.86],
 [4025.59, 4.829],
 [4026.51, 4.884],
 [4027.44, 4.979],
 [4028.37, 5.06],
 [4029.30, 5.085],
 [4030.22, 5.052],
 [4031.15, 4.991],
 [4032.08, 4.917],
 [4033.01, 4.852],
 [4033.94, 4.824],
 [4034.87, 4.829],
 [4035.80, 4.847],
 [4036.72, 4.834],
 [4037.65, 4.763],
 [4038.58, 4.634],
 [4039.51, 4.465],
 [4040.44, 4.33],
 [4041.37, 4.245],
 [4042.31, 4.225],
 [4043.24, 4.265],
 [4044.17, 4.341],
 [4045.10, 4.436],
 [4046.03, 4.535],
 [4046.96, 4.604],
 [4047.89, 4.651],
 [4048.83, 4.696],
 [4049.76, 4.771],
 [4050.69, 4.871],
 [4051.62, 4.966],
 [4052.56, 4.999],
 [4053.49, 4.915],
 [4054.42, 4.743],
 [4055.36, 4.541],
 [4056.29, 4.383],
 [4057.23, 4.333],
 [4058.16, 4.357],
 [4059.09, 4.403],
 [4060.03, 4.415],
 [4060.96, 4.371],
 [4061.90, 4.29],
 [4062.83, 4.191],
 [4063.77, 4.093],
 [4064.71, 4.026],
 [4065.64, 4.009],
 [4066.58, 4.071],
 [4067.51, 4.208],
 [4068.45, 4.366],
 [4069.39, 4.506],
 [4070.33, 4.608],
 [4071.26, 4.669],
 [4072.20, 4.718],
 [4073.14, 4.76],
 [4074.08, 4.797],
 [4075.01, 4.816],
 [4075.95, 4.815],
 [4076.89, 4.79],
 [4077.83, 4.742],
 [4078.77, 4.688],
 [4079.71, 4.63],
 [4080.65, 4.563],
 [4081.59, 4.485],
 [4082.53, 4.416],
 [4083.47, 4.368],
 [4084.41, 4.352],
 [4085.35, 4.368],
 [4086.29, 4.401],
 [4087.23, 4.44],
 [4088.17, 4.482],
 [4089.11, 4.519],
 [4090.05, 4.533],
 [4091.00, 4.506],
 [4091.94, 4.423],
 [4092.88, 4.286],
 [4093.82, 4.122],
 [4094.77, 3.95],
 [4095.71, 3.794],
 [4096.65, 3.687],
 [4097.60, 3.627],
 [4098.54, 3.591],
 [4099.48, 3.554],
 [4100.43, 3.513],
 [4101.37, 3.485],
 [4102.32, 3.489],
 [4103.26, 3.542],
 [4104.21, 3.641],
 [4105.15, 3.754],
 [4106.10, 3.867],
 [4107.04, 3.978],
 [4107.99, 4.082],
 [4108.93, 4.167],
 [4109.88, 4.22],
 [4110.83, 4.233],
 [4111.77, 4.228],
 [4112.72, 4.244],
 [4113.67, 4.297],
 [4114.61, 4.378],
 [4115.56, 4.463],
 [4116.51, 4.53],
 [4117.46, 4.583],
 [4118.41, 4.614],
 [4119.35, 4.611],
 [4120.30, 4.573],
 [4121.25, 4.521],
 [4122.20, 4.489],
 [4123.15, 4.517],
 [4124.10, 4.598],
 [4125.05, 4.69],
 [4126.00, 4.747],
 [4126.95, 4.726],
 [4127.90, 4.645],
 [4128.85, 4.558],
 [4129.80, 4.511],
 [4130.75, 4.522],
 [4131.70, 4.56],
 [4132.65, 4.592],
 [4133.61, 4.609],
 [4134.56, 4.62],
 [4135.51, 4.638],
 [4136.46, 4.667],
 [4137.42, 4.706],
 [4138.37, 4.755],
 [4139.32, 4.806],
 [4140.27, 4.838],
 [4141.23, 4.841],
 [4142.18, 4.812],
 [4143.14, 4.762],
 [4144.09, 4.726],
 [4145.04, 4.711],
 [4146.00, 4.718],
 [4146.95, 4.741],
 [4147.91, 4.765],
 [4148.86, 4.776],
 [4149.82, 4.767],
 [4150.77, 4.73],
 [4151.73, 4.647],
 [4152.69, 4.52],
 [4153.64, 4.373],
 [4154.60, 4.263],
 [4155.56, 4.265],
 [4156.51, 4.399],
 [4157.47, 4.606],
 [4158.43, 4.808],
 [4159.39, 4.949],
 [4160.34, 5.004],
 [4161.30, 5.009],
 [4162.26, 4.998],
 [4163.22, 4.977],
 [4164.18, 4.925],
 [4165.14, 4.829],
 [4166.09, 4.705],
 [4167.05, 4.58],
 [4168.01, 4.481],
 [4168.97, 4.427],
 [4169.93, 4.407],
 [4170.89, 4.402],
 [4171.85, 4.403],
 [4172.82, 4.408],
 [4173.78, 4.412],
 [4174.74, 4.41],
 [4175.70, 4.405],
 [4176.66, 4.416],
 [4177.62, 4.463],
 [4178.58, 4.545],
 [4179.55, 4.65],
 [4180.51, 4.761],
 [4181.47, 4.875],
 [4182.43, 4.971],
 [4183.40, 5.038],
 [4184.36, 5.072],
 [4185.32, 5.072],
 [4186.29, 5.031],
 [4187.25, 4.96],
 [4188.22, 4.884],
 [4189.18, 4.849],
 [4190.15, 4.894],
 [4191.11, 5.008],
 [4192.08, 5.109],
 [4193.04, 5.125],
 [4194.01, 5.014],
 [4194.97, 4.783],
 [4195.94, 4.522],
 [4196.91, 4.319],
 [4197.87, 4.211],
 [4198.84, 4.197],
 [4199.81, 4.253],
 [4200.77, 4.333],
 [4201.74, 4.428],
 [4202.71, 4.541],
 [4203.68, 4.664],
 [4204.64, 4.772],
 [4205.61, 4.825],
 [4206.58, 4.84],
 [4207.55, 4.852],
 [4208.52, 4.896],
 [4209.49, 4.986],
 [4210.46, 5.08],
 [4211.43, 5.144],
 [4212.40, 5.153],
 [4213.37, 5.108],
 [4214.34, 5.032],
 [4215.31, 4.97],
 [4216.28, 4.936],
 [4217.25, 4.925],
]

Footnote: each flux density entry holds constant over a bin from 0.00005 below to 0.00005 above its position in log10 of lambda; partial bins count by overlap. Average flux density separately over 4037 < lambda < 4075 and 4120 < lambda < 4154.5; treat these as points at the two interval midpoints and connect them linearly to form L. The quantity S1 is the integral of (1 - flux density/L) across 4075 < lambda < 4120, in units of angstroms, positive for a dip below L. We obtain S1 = 3.5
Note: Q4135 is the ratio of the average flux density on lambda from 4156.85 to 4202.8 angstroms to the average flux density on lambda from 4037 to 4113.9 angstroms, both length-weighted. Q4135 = 1.08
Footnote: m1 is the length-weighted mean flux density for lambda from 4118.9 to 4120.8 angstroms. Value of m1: 4.58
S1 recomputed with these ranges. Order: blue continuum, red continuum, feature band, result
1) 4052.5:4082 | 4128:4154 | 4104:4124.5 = 1.37 angstroms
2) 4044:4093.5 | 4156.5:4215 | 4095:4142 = 3.14 angstroms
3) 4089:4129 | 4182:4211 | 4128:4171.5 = -2.00 angstroms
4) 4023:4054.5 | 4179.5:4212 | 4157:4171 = 0.11 angstroms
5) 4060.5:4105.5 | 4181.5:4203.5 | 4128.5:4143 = -0.57 angstroms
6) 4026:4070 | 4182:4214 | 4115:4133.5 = 0.46 angstroms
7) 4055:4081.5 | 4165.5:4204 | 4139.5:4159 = -0.26 angstroms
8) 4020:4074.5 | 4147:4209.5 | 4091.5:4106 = 2.78 angstroms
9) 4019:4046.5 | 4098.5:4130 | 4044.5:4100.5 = 1.25 angstroms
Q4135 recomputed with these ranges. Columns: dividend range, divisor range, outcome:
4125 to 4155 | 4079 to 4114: 1.14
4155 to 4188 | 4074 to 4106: 1.12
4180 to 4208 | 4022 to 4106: 1.07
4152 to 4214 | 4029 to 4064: 1.02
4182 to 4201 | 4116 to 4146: 1.03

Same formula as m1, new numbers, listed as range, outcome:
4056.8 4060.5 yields 4.39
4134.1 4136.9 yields 4.65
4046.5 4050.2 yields 4.68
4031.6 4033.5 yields 4.87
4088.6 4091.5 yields 4.51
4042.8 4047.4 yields 4.44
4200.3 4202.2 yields 4.37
